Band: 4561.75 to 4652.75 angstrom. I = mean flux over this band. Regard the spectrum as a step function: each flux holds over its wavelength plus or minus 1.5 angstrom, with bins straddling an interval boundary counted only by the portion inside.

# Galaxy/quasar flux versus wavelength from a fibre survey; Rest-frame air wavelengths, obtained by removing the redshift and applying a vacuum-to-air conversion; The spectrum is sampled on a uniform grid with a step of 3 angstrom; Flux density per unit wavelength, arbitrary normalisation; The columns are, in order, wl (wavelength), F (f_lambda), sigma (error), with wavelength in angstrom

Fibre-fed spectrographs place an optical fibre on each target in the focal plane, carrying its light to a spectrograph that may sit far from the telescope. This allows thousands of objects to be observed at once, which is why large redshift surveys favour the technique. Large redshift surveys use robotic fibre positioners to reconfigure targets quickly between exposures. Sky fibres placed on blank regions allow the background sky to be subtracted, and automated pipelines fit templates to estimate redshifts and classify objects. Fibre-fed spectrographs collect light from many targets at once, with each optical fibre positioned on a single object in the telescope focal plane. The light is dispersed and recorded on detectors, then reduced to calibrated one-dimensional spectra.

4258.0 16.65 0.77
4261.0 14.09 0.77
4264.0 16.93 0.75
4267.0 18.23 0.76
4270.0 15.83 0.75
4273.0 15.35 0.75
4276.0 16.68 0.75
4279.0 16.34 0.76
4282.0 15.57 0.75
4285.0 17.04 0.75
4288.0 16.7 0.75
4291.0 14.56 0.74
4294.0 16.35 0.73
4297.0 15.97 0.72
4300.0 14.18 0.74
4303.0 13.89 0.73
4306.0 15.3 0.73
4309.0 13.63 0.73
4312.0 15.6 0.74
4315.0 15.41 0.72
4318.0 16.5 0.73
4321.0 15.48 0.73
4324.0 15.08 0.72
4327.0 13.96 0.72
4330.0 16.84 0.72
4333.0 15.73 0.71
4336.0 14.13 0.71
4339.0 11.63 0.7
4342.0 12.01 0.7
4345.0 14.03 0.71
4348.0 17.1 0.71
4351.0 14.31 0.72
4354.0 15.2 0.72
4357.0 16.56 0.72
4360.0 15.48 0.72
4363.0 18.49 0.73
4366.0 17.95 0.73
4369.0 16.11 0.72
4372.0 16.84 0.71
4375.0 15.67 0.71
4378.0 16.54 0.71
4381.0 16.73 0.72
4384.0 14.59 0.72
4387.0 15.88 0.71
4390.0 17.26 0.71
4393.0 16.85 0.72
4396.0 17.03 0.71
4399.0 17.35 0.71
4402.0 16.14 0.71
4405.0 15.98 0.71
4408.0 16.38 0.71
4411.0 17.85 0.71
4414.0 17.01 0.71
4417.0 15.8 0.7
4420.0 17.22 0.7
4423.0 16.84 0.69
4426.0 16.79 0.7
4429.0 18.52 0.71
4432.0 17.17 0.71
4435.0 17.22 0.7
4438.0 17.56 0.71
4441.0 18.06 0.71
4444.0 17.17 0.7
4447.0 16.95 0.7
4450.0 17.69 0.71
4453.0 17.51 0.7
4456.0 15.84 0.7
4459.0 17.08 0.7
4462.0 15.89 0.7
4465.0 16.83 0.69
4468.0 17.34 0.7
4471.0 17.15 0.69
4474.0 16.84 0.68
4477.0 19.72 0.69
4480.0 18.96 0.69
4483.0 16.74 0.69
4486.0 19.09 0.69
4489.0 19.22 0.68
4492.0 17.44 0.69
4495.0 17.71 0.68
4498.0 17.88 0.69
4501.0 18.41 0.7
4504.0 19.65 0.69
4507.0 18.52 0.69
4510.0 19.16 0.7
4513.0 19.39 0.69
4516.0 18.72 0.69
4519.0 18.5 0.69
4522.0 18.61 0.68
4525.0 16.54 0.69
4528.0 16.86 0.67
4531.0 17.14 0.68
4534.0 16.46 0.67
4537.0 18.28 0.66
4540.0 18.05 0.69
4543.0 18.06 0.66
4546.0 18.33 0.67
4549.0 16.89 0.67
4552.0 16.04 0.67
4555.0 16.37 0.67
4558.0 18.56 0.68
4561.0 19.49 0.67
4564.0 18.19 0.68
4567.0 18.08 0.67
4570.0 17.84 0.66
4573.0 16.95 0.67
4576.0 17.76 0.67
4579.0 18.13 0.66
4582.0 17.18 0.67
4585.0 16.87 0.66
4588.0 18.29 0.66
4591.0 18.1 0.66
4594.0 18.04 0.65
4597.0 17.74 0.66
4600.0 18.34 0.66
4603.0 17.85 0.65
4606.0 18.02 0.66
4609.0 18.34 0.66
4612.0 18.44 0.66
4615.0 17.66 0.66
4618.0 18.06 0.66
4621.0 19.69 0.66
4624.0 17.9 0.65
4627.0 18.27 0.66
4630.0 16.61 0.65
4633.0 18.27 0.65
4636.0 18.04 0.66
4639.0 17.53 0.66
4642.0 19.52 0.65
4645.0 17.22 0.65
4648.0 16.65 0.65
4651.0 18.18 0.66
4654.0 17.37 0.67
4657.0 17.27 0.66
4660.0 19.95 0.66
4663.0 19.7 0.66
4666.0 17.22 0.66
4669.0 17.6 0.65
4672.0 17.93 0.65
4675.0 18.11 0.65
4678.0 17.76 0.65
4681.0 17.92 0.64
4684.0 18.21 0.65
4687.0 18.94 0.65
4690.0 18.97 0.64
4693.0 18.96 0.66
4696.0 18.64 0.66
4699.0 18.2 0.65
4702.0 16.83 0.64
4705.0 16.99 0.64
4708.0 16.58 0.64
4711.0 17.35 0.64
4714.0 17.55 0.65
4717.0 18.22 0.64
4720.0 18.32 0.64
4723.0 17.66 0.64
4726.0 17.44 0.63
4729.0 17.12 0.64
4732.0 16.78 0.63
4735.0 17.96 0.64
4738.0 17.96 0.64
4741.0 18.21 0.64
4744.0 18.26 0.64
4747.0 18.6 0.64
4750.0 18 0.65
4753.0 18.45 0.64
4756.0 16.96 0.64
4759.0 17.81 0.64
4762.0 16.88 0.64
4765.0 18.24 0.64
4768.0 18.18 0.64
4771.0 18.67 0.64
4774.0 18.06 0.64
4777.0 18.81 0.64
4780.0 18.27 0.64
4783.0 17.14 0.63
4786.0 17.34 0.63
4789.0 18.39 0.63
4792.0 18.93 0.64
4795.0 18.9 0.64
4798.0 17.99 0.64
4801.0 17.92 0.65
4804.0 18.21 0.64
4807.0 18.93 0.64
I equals 17.9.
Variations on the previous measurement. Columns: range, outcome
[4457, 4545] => 17.9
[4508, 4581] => 17.8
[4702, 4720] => 17.4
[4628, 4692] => 18.1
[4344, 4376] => 16.2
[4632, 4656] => 17.8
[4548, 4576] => 17.6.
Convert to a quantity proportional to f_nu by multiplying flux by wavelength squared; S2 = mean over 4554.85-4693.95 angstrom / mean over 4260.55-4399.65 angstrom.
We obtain 1.3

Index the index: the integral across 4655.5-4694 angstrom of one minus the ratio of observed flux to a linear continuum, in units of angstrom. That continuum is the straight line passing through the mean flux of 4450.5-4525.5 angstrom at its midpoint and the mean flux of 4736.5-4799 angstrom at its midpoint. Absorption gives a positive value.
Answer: -0.6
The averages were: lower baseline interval 18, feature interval 18.3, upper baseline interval 18.1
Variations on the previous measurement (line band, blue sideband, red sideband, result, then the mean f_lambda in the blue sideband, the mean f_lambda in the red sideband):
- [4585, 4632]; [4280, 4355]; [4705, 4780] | -3.05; 15.1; 17.8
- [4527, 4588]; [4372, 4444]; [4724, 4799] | -1.05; 16.8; 18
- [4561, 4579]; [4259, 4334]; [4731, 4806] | -0.95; 15.7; 18.1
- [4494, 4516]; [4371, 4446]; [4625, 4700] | -1.76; 16.8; 18.1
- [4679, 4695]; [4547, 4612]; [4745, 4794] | -0.57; 17.8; 18.1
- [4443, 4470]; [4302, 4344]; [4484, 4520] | 1.05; 14.7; 18.6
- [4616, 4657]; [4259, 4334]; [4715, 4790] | -1.39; 15.7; 17.9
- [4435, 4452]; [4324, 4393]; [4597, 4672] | -1.14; 15.6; 18.1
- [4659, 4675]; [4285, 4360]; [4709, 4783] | -0.96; 15.1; 17.9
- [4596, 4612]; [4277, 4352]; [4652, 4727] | -0.71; 15.1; 18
